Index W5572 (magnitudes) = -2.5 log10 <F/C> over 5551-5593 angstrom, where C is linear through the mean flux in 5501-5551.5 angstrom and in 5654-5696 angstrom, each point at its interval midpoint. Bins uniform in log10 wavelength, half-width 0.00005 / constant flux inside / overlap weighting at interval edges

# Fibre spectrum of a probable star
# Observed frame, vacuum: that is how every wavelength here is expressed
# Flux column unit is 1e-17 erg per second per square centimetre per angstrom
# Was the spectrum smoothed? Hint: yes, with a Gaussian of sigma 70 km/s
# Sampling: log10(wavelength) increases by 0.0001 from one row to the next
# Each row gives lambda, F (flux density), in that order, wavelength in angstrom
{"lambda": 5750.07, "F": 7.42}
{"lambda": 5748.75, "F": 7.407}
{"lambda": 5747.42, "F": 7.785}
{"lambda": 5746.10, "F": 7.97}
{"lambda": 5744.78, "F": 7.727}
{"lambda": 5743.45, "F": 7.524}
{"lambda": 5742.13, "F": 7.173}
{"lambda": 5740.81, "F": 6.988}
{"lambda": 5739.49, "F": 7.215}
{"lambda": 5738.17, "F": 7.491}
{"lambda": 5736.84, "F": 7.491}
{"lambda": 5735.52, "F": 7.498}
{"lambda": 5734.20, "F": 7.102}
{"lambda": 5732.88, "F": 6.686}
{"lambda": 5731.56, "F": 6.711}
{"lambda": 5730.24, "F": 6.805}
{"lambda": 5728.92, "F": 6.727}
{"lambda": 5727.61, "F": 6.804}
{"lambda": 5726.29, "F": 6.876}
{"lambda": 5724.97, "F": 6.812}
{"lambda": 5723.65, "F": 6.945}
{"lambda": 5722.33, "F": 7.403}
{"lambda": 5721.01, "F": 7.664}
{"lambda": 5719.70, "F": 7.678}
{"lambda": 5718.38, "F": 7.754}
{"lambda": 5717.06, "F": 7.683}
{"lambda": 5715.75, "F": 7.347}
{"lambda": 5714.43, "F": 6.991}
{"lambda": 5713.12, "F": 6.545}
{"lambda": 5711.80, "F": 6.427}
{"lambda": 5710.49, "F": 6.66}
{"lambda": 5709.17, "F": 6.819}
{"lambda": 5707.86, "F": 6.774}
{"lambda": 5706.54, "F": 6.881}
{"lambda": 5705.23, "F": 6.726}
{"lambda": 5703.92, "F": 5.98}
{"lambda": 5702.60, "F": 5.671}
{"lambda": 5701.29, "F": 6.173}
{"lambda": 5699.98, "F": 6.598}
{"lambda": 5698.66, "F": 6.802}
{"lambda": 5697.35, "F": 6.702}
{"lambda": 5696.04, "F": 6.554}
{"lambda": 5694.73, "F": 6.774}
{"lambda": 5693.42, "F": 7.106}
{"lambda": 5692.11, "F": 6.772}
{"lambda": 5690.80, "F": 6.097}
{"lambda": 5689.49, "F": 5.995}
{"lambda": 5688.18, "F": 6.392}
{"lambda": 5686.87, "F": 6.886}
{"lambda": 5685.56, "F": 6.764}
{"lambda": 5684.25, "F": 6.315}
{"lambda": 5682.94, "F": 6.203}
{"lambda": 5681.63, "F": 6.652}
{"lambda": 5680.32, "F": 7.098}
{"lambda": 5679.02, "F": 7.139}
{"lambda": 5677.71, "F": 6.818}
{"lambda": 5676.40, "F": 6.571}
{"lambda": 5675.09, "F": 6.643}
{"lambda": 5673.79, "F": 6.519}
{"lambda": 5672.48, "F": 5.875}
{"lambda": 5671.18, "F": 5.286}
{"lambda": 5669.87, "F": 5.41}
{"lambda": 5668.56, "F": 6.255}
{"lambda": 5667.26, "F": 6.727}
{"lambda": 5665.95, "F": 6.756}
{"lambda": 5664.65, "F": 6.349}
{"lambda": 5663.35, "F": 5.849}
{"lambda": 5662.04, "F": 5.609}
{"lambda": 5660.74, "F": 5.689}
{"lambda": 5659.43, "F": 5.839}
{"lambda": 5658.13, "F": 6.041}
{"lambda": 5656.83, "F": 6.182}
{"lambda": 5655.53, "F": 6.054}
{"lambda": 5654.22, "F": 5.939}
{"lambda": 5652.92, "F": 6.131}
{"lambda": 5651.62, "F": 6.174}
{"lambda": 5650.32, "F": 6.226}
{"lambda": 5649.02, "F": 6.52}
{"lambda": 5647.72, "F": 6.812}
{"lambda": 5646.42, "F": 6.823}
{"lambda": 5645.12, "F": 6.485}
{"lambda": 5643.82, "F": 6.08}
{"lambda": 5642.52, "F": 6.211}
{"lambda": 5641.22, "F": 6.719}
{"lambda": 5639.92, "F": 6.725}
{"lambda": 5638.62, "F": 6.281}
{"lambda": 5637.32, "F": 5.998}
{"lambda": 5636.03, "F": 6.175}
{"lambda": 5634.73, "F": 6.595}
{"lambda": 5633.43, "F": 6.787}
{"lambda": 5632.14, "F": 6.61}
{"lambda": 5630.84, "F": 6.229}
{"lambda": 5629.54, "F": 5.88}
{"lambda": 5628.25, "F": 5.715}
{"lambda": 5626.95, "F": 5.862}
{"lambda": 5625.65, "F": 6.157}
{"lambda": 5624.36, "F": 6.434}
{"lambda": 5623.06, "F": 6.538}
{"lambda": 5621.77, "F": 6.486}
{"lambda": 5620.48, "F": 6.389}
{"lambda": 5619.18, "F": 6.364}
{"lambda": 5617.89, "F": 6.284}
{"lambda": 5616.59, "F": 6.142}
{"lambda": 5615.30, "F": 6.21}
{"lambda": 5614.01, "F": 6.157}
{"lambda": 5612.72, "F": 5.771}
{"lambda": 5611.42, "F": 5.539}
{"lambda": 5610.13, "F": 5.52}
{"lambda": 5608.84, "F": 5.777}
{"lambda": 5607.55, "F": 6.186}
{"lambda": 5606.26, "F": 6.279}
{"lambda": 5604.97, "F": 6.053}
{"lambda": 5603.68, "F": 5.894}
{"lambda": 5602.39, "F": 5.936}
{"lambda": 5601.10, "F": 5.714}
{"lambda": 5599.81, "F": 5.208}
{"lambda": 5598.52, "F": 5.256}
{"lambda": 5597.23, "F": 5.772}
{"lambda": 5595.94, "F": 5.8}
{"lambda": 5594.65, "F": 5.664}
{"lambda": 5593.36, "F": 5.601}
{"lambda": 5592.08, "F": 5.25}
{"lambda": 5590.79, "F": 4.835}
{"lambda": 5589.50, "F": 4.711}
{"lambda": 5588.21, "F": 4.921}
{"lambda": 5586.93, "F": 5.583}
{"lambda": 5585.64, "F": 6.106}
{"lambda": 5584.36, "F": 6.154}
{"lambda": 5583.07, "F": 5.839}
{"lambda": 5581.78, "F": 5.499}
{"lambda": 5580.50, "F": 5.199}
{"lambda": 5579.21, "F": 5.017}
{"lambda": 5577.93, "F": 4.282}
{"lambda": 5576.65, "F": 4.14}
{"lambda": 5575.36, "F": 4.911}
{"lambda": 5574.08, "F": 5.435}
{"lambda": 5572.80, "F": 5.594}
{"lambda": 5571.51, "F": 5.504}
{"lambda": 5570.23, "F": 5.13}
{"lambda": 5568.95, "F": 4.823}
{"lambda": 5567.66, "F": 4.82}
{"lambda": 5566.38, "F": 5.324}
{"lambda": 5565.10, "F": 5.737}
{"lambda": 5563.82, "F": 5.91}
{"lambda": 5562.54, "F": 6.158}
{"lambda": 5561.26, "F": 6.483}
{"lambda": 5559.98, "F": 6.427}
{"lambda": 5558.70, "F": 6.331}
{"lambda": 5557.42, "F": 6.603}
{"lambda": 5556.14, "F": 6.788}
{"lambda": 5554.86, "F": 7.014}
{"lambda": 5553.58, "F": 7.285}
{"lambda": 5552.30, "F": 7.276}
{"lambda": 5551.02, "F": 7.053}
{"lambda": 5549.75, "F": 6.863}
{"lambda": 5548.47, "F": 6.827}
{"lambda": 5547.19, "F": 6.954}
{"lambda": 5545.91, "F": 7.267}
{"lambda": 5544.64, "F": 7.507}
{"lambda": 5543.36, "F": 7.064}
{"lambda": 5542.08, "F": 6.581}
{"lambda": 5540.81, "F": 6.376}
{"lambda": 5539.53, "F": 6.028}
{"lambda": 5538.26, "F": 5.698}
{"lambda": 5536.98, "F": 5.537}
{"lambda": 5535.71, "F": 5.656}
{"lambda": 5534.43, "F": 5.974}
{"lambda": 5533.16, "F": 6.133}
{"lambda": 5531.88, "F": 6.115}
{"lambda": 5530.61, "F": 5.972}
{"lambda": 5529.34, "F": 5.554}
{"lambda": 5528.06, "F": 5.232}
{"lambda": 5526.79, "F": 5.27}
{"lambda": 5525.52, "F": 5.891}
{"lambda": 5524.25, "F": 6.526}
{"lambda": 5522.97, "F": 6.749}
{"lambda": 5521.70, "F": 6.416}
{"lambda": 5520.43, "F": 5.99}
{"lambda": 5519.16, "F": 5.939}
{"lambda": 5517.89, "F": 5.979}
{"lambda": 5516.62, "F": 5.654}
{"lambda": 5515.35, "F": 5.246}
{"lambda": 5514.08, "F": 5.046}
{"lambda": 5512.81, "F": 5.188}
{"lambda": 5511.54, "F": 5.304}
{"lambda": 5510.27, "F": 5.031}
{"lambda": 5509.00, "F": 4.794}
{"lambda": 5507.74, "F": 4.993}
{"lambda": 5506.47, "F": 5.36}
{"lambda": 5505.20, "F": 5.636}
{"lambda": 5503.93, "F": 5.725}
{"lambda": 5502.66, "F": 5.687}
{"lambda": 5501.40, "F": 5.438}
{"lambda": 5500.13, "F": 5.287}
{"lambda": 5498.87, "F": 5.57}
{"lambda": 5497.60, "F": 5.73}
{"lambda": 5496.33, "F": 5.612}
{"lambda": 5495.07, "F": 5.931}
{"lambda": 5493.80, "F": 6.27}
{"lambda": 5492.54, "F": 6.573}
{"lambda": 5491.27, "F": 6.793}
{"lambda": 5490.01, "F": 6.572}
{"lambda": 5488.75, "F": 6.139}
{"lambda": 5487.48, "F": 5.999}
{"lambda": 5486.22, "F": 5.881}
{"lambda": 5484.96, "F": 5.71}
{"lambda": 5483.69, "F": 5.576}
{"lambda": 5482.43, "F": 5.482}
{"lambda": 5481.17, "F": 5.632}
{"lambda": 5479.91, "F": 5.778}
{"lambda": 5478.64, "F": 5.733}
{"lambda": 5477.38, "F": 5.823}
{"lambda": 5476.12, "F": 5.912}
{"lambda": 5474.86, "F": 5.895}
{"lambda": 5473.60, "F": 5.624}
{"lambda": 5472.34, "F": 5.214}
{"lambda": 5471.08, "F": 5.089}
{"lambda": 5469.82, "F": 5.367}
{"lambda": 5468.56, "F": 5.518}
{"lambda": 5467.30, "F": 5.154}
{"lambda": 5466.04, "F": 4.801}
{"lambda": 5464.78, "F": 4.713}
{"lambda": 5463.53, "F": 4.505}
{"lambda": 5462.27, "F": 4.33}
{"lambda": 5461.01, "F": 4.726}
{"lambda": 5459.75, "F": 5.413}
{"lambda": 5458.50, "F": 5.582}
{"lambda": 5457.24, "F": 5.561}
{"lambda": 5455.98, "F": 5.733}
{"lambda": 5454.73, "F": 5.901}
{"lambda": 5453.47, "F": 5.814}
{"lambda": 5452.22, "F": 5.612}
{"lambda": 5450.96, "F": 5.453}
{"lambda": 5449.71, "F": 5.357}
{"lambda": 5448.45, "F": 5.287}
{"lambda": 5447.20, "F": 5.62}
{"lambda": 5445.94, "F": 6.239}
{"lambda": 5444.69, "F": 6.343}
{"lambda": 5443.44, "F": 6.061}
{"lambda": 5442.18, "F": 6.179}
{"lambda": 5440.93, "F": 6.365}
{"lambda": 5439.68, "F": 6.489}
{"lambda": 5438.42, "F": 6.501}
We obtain 0.07 mag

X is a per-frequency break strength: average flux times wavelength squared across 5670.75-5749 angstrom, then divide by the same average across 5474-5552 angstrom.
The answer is 1.24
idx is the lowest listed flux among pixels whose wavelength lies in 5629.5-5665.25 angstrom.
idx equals 5.609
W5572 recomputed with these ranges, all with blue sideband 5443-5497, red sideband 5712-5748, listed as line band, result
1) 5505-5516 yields 0.14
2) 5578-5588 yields 0.15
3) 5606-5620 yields 0.09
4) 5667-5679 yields 0.10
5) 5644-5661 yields 0.09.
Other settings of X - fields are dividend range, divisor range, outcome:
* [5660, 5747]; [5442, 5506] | 1.30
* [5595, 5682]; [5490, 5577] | 1.08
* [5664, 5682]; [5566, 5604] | 1.25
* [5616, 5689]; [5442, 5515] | 1.21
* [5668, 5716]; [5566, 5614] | 1.24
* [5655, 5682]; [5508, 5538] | 1.16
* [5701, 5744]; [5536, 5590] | 1.24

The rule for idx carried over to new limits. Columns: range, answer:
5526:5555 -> 5.232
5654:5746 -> 5.286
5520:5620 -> 4.14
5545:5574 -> 4.82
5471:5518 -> 4.794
